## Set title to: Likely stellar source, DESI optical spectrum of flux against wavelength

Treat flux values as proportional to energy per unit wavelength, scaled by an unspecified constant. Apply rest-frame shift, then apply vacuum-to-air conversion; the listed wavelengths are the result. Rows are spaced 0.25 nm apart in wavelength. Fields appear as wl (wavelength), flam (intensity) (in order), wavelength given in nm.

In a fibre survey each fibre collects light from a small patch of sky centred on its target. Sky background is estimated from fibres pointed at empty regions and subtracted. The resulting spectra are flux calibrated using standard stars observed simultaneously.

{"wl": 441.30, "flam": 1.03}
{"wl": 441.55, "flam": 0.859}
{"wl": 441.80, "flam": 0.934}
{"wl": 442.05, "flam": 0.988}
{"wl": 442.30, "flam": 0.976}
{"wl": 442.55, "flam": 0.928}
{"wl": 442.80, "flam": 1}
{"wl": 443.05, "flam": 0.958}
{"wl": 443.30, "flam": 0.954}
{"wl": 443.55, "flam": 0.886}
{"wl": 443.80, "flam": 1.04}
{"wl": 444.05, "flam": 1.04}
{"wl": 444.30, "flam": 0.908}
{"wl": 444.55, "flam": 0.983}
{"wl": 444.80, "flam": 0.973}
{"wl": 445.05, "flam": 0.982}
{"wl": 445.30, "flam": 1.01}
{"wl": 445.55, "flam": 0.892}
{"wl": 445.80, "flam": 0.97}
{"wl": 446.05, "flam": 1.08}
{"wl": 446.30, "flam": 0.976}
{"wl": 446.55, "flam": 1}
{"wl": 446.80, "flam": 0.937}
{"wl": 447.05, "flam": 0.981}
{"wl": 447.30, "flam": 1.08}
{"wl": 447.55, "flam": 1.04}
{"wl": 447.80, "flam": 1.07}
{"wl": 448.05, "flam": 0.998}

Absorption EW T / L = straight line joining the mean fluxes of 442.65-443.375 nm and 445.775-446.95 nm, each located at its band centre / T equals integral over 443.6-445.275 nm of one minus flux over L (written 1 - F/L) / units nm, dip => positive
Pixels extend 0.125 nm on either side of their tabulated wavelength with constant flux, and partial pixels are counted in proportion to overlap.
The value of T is -0.01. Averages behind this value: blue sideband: 0.97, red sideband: 0.994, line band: 0.984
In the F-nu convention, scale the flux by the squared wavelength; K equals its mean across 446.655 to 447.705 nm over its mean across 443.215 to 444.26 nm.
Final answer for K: 1.05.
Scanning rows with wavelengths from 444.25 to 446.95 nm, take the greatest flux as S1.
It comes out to 1.08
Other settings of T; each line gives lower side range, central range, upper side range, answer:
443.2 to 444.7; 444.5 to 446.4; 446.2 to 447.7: 0.01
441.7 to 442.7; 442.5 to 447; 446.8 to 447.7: 0.07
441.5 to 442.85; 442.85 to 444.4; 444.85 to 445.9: -0.02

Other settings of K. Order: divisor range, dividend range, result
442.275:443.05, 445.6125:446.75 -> 1.05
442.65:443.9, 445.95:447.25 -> 1.05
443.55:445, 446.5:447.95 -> 1.05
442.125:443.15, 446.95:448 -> 1.10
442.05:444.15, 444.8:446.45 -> 1.02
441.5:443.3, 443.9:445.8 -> 1.03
